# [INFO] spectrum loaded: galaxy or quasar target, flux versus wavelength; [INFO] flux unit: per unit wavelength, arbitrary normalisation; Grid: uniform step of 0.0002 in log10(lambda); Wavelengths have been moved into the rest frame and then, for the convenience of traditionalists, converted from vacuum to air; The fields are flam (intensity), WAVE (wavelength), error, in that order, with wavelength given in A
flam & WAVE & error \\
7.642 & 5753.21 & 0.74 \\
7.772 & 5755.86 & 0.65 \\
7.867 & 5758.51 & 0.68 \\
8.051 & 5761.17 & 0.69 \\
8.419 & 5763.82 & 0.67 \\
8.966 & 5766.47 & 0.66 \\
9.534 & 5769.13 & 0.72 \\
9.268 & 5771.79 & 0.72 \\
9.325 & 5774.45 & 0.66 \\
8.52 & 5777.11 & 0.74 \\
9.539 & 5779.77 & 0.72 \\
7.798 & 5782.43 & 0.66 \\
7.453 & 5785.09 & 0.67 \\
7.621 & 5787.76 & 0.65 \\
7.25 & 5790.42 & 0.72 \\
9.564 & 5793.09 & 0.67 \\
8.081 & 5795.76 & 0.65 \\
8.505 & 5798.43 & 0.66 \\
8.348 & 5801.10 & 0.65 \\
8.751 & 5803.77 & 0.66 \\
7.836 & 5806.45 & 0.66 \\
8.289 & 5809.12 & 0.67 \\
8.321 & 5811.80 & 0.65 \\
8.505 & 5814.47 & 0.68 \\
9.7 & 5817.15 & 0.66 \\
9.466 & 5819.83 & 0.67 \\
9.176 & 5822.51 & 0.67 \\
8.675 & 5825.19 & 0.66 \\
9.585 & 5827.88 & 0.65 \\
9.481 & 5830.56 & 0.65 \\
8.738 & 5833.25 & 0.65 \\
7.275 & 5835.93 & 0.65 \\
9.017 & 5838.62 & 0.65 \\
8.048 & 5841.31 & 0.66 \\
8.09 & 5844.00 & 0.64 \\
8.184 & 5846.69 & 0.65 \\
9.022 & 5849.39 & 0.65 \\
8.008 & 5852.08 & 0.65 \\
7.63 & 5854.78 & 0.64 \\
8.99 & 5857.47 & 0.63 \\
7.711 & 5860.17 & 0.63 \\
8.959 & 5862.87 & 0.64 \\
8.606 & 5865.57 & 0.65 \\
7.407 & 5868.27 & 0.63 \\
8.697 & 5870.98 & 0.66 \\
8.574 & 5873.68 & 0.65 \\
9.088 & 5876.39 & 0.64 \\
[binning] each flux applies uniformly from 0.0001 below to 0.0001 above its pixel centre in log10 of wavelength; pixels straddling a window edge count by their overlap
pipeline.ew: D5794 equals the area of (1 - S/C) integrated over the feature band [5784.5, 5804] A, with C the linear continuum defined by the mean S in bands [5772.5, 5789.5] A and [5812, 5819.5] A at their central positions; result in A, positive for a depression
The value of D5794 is 1.00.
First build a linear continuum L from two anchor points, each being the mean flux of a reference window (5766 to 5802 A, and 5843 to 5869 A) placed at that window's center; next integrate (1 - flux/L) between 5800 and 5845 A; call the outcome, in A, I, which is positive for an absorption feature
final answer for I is -1.42 A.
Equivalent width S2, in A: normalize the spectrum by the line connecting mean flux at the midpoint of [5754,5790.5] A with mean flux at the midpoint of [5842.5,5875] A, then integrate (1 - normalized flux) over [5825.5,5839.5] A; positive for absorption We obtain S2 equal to -0.8 A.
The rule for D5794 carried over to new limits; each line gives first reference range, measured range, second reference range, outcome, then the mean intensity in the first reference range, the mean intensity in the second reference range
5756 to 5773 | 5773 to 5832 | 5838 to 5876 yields -0.8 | 8.61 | 8.36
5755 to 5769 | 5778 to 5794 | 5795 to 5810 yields 0.3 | 8.34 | 8.31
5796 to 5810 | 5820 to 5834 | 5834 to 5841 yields -1.6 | 8.33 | 8.19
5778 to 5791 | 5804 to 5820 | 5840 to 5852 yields -1.0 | 8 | 8.3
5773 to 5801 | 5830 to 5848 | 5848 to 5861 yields -0.1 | 8.37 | 8.29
